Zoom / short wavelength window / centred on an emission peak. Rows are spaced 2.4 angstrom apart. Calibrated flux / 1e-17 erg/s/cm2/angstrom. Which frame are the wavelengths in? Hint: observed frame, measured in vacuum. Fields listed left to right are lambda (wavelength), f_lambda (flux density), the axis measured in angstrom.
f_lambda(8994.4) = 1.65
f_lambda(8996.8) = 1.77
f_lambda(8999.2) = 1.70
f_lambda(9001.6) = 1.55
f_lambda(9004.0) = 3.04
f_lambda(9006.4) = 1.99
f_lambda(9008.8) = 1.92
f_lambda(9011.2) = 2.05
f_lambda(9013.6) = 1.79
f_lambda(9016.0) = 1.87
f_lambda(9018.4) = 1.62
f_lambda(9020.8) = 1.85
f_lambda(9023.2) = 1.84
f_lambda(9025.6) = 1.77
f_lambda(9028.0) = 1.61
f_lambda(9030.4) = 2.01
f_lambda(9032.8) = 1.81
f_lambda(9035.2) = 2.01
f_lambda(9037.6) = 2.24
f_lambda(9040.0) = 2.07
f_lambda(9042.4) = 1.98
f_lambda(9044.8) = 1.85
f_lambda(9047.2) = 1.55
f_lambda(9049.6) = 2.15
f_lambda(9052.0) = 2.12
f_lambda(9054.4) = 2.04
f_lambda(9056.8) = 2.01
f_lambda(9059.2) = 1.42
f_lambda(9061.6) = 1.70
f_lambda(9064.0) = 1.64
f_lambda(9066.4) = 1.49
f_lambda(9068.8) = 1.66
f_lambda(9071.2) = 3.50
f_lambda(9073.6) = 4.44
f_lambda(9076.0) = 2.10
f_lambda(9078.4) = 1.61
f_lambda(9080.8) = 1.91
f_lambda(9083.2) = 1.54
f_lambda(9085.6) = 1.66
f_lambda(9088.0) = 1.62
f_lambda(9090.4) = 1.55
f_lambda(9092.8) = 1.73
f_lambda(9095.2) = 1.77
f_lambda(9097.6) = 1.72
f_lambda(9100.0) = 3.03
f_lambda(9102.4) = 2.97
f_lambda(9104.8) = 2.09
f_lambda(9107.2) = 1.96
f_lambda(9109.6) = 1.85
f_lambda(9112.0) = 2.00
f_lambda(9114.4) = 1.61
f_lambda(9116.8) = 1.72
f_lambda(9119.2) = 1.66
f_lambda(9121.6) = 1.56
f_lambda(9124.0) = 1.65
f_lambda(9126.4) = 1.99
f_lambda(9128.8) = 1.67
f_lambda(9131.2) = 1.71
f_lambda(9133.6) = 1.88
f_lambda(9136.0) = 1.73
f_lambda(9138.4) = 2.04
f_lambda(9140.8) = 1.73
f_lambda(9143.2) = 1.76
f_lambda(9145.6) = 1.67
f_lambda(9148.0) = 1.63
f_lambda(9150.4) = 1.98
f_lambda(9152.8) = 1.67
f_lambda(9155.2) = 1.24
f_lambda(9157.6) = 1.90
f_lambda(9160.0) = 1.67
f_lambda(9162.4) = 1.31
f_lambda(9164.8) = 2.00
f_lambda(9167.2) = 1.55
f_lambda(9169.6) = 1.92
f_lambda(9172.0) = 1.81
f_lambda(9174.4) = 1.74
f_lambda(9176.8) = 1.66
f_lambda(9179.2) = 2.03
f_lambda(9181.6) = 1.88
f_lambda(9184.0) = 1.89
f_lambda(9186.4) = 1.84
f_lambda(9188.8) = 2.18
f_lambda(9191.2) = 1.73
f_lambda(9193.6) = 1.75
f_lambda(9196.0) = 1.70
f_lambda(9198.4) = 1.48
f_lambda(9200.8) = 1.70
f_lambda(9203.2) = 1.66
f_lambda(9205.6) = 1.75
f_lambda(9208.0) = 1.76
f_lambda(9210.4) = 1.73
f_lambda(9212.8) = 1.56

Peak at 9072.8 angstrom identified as H-alpha 6563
